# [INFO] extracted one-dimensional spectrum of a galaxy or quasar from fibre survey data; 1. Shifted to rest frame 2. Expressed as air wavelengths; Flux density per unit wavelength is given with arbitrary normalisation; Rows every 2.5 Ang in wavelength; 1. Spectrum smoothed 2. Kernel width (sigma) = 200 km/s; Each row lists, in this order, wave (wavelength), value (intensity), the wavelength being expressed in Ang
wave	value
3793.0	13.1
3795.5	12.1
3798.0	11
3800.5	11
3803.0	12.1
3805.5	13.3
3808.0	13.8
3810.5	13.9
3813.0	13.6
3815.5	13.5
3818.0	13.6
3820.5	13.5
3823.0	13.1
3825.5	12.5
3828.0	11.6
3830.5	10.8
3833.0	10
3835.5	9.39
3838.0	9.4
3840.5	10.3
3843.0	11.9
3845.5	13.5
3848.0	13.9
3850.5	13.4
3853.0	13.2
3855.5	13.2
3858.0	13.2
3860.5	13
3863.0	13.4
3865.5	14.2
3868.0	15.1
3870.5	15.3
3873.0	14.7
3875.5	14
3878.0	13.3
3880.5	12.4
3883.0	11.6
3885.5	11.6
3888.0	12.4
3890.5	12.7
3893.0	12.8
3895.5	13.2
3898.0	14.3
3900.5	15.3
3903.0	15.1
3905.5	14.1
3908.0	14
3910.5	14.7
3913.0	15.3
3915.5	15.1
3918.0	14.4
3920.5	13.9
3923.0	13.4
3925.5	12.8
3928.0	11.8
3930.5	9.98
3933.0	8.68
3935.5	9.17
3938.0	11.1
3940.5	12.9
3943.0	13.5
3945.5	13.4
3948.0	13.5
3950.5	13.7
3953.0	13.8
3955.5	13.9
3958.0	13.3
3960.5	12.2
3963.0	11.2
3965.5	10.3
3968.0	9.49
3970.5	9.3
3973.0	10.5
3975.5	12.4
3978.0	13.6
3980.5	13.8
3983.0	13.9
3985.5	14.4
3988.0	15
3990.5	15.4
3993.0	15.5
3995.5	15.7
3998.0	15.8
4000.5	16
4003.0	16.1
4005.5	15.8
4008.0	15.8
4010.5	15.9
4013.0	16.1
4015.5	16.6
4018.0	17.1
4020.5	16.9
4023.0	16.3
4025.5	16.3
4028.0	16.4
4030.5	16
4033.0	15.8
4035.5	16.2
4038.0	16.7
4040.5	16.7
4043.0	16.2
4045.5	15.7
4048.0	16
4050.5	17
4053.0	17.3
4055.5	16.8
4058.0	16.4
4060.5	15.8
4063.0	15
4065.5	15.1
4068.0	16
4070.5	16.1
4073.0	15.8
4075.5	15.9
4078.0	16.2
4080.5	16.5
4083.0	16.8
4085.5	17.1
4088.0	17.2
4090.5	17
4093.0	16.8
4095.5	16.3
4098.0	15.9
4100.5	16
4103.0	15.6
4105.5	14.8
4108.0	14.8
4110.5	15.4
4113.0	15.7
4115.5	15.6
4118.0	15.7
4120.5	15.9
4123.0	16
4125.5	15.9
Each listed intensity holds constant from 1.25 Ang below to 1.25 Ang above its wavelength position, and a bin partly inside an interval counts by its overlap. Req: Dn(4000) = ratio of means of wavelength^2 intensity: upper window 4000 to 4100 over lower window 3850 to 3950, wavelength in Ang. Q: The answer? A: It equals 1.33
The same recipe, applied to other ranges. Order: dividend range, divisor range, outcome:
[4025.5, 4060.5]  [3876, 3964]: 1.34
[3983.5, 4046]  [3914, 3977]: 1.36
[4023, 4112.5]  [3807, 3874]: 1.41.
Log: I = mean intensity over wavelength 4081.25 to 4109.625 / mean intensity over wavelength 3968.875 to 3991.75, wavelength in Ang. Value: 1.24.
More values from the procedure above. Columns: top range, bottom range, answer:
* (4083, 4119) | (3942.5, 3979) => 1.31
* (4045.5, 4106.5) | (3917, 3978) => 1.35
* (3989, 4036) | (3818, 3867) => 1.30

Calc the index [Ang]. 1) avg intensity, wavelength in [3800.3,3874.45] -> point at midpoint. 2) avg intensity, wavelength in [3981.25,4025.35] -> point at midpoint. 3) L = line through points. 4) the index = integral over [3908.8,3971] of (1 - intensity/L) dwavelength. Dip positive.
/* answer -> 9.1 Ang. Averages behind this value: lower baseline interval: 12.8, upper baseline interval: 15.8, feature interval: 12.5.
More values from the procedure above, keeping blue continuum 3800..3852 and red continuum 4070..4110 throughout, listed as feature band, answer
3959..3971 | 3.1 Ang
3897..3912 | -1.3 Ang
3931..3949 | 3.0 Ang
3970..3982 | 2.0 Ang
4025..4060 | -2.1 Ang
